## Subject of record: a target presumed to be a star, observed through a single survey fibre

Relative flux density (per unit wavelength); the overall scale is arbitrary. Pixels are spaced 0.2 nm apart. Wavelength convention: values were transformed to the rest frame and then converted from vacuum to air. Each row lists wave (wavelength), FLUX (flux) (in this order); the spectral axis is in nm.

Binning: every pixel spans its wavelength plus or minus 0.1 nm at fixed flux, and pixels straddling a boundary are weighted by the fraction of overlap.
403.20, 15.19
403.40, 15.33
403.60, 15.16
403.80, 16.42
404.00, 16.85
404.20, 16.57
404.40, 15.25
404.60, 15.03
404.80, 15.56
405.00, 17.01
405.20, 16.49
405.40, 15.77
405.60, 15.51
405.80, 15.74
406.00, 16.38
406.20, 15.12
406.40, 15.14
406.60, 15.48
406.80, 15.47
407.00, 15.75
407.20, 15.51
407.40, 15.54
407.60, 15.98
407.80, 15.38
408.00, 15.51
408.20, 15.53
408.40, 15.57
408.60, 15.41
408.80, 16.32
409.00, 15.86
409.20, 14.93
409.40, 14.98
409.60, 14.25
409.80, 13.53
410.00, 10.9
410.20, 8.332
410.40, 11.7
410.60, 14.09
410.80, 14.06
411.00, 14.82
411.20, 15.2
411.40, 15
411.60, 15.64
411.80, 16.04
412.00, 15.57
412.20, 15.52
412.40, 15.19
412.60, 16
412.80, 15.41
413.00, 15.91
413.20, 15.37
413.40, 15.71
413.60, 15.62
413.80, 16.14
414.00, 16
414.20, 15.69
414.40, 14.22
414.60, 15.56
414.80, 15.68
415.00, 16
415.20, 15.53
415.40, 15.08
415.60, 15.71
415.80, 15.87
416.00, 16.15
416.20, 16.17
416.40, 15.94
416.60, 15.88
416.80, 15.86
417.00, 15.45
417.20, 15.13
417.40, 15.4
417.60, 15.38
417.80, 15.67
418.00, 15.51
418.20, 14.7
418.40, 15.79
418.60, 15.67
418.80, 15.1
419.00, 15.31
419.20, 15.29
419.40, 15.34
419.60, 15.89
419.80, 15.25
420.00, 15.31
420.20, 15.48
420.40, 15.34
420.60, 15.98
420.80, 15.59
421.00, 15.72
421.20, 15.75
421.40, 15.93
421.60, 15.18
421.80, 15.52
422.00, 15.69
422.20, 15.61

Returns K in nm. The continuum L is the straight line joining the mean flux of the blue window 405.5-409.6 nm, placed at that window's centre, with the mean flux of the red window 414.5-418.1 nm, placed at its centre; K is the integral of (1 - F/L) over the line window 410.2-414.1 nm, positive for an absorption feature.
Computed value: 0.141 nm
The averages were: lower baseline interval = 15.5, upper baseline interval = 15.7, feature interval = 15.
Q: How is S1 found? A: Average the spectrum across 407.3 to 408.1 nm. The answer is 15.6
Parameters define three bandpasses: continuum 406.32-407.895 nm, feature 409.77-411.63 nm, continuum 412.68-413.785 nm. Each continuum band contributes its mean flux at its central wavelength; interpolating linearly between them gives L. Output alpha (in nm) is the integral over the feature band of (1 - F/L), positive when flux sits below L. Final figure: 0.28 nm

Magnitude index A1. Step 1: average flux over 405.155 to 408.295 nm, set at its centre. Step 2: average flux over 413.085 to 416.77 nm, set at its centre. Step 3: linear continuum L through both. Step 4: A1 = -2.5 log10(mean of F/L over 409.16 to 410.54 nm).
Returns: 0.24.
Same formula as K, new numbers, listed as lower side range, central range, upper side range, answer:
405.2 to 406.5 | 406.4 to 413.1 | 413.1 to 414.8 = 0.322 nm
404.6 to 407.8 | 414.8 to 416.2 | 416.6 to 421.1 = -0.019 nm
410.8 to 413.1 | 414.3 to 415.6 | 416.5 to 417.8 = 0.009 nm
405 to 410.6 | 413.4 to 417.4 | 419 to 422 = -0.098 nm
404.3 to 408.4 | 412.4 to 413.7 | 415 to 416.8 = 0.011 nm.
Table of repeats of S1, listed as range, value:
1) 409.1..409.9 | 14.4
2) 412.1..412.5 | 15.4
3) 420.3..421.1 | 15.7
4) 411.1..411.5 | 15.1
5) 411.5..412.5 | 15.6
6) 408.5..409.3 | 15.6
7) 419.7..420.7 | 15.5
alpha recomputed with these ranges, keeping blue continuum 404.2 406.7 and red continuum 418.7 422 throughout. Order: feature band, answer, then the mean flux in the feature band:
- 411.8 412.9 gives 0.00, 15.6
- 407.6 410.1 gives 0.13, 14.9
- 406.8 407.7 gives 0.00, 15.7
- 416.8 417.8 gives 0.01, 15.4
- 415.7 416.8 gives -0.03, 16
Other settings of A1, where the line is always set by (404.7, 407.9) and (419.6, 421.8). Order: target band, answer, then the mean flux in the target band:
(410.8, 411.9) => 0.03 mag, 15.2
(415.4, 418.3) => 0.00 mag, 15.6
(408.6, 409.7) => 0.03 mag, 15.3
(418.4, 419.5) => 0.01 mag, 15.4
